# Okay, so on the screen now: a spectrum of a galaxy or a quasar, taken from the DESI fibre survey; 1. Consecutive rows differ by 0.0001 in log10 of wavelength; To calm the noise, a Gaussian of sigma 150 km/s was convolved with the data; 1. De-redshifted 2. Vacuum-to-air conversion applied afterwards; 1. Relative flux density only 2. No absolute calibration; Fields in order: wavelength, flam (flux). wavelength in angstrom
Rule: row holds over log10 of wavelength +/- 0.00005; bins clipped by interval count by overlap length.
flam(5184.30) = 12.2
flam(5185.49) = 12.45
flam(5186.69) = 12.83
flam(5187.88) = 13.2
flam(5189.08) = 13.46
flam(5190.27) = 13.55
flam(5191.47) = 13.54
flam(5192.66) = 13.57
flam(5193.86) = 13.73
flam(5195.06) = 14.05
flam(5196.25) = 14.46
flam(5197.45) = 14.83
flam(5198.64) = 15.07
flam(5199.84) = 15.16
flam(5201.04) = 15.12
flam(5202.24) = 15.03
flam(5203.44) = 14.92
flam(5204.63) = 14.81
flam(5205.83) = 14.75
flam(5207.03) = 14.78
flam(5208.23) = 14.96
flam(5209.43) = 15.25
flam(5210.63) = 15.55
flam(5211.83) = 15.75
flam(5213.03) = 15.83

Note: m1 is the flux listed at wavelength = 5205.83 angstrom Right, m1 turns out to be 14.75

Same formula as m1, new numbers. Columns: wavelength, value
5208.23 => 14.96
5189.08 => 13.46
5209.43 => 15.25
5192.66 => 13.57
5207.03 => 14.78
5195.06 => 14.05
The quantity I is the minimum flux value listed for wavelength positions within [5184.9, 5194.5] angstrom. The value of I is 12.45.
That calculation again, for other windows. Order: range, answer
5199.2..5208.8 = 14.75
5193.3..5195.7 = 13.73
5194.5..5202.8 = 14.05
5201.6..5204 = 14.92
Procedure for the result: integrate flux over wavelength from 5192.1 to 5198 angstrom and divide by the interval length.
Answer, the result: 14.1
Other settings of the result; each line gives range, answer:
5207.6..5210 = 15.1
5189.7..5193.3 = 13.5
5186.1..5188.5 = 13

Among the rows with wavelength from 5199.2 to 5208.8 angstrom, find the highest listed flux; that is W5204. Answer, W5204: 15.16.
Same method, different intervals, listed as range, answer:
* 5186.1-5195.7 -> 14.05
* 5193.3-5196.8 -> 14.46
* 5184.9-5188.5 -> 13.2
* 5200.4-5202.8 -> 15.12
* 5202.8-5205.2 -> 14.92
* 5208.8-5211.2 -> 15.55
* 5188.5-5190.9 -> 13.55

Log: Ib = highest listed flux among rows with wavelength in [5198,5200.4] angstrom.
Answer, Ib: 15.16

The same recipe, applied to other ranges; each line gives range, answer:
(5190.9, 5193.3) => 13.57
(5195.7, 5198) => 14.83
